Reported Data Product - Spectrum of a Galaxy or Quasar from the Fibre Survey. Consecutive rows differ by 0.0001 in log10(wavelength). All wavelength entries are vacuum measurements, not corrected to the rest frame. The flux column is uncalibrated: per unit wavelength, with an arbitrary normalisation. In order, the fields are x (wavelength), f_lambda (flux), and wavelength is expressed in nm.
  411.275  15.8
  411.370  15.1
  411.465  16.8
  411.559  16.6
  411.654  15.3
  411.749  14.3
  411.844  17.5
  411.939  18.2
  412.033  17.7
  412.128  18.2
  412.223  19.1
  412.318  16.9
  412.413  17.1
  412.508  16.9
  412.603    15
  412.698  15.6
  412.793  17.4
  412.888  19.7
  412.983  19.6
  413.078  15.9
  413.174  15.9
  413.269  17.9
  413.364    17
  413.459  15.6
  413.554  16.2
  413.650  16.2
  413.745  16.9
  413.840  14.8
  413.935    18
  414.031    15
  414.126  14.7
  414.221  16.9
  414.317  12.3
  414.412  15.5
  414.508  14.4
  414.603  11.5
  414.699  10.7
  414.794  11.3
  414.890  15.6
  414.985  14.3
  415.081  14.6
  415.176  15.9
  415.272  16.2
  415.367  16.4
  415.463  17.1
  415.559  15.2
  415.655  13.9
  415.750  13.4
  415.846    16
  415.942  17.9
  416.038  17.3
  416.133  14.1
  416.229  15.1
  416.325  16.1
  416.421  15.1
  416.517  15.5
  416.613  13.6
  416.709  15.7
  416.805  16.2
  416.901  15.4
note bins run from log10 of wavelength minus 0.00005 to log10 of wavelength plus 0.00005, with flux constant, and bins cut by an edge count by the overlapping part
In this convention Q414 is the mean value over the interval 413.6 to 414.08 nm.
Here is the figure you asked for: 16.2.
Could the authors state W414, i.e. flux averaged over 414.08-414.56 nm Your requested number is 14.7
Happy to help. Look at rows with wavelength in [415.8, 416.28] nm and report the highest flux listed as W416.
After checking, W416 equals 17.9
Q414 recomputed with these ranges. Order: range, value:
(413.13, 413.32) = 16.9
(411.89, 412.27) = 18.3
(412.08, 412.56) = 17.6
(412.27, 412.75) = 16.3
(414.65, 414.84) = 11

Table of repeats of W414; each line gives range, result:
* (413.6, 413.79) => 16.5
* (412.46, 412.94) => 17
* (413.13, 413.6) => 16.6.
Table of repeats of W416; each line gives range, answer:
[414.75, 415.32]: 16.2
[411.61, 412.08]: 18.2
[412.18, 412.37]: 19.1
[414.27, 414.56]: 15.5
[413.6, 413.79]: 16.9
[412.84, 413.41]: 19.7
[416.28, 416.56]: 16.1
